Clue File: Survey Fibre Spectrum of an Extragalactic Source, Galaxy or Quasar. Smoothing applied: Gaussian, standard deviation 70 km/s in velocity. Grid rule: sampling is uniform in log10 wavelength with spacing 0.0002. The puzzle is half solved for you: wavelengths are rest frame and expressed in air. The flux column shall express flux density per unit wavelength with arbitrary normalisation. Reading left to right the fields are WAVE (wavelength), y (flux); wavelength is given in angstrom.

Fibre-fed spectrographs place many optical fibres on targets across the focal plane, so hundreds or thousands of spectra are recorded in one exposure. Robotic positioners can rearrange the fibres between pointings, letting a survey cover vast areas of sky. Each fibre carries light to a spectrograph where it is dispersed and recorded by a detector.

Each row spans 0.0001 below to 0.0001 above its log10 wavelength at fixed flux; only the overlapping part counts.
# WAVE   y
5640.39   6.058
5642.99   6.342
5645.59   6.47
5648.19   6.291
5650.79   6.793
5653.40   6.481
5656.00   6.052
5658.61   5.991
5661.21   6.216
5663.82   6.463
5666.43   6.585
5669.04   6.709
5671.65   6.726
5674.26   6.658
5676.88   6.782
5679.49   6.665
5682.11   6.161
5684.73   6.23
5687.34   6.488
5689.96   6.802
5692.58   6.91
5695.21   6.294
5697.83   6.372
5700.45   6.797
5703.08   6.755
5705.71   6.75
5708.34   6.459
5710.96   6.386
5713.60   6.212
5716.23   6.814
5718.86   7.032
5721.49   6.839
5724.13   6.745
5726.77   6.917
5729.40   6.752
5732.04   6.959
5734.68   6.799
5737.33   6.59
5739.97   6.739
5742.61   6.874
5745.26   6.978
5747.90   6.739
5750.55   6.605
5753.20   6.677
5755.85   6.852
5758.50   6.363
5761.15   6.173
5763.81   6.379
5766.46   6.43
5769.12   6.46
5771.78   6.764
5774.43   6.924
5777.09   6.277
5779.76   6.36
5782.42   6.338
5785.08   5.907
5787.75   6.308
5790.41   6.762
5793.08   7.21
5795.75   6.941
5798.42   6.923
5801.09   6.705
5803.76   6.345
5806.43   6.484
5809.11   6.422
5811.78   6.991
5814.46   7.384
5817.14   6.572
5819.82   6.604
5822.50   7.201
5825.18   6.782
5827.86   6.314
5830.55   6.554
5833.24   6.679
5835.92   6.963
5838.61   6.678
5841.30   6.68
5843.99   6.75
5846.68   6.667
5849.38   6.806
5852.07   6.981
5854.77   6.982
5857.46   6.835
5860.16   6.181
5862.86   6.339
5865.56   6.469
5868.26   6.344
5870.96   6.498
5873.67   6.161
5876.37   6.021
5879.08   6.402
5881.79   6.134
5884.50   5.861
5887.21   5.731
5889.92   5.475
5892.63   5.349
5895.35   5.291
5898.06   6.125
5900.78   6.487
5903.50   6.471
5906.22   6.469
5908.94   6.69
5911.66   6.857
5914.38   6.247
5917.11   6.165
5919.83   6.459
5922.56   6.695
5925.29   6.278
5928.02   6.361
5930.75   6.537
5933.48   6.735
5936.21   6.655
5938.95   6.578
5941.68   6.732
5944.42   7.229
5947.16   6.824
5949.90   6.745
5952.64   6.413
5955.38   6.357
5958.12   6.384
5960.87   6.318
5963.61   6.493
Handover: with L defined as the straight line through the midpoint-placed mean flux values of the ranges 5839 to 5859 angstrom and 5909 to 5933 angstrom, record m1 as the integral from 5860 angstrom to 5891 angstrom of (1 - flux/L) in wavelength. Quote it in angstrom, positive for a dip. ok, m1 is 2.5 angstrom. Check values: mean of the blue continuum 6.8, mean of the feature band 6.14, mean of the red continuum 6.47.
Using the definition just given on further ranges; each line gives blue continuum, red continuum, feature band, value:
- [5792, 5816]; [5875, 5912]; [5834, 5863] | -1.3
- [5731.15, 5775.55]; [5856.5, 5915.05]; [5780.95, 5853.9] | -3.0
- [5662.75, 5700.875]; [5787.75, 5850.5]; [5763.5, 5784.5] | 0.7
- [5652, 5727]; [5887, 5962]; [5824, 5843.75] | -0.7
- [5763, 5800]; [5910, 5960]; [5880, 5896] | 2.2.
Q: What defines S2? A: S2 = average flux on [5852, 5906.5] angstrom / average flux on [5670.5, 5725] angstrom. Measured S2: 0.94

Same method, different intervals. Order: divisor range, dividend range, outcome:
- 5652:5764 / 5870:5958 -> 0.96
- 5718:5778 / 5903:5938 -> 0.97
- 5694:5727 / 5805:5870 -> 1.01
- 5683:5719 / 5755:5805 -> 1.00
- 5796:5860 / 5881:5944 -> 0.93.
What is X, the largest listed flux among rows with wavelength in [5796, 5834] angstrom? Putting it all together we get 7.384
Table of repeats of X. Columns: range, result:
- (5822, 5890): 7.201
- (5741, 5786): 6.978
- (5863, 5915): 6.857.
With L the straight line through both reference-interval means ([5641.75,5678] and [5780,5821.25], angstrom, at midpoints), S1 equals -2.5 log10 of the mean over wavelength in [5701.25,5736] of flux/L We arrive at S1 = -0.030 mag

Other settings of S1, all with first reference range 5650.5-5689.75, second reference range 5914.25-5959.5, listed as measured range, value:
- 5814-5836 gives -0.04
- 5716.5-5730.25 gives -0.06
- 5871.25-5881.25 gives 0.05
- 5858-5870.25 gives 0.03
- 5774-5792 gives 0.02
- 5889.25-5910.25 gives 0.08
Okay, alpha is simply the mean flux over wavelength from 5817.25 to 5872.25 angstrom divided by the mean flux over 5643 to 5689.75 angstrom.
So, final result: 1.0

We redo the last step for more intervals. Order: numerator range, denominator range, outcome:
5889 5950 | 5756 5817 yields 0.97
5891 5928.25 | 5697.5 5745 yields 0.93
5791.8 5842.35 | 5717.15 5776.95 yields 1.01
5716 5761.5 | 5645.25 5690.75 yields 1.04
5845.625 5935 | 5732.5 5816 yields 0.95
